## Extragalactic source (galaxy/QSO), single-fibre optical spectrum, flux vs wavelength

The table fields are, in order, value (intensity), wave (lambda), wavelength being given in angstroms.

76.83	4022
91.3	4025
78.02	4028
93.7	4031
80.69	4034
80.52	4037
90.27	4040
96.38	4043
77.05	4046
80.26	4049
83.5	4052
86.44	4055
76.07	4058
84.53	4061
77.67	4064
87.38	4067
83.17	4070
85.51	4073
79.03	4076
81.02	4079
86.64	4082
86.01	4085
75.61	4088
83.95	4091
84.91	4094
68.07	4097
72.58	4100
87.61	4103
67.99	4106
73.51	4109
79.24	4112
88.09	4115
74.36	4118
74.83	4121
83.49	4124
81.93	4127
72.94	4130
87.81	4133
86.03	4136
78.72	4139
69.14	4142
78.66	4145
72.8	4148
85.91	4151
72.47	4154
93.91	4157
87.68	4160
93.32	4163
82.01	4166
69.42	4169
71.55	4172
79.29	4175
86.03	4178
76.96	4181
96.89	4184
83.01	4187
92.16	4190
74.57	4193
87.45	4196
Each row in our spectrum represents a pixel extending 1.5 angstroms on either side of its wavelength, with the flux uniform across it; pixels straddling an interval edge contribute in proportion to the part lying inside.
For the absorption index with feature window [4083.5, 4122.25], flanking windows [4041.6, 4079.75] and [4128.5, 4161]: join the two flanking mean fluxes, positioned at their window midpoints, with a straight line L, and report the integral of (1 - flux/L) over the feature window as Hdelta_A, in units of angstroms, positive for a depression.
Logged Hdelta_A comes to 1.6 angstroms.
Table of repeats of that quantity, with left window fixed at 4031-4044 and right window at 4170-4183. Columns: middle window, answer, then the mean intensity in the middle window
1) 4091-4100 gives 0.7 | 77.1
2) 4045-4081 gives 1.6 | 81.9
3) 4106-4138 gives 1.0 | 79.6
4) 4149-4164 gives -1.1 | 86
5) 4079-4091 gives 0.3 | 82.7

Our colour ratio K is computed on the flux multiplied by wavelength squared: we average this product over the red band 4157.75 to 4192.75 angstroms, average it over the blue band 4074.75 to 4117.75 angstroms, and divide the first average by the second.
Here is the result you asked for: 1.1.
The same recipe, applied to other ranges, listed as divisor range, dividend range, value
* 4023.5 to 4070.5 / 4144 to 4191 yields 1.04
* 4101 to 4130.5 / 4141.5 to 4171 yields 1.05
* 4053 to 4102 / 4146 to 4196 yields 1.06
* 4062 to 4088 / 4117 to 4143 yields 0.98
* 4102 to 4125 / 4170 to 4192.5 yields 1.09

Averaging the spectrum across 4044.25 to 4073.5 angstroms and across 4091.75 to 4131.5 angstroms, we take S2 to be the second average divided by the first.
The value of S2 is 0.9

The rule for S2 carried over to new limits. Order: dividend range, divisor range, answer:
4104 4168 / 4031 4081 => 0.96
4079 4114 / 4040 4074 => 0.94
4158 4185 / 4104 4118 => 1.07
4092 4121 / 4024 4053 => 0.91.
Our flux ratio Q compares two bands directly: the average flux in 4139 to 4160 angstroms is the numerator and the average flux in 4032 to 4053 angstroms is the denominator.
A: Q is 0.94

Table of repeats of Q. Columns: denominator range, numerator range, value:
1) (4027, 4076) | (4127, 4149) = 0.94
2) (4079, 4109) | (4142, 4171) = 1.02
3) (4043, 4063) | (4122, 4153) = 0.97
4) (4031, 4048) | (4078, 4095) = 0.97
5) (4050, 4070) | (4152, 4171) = 1.00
